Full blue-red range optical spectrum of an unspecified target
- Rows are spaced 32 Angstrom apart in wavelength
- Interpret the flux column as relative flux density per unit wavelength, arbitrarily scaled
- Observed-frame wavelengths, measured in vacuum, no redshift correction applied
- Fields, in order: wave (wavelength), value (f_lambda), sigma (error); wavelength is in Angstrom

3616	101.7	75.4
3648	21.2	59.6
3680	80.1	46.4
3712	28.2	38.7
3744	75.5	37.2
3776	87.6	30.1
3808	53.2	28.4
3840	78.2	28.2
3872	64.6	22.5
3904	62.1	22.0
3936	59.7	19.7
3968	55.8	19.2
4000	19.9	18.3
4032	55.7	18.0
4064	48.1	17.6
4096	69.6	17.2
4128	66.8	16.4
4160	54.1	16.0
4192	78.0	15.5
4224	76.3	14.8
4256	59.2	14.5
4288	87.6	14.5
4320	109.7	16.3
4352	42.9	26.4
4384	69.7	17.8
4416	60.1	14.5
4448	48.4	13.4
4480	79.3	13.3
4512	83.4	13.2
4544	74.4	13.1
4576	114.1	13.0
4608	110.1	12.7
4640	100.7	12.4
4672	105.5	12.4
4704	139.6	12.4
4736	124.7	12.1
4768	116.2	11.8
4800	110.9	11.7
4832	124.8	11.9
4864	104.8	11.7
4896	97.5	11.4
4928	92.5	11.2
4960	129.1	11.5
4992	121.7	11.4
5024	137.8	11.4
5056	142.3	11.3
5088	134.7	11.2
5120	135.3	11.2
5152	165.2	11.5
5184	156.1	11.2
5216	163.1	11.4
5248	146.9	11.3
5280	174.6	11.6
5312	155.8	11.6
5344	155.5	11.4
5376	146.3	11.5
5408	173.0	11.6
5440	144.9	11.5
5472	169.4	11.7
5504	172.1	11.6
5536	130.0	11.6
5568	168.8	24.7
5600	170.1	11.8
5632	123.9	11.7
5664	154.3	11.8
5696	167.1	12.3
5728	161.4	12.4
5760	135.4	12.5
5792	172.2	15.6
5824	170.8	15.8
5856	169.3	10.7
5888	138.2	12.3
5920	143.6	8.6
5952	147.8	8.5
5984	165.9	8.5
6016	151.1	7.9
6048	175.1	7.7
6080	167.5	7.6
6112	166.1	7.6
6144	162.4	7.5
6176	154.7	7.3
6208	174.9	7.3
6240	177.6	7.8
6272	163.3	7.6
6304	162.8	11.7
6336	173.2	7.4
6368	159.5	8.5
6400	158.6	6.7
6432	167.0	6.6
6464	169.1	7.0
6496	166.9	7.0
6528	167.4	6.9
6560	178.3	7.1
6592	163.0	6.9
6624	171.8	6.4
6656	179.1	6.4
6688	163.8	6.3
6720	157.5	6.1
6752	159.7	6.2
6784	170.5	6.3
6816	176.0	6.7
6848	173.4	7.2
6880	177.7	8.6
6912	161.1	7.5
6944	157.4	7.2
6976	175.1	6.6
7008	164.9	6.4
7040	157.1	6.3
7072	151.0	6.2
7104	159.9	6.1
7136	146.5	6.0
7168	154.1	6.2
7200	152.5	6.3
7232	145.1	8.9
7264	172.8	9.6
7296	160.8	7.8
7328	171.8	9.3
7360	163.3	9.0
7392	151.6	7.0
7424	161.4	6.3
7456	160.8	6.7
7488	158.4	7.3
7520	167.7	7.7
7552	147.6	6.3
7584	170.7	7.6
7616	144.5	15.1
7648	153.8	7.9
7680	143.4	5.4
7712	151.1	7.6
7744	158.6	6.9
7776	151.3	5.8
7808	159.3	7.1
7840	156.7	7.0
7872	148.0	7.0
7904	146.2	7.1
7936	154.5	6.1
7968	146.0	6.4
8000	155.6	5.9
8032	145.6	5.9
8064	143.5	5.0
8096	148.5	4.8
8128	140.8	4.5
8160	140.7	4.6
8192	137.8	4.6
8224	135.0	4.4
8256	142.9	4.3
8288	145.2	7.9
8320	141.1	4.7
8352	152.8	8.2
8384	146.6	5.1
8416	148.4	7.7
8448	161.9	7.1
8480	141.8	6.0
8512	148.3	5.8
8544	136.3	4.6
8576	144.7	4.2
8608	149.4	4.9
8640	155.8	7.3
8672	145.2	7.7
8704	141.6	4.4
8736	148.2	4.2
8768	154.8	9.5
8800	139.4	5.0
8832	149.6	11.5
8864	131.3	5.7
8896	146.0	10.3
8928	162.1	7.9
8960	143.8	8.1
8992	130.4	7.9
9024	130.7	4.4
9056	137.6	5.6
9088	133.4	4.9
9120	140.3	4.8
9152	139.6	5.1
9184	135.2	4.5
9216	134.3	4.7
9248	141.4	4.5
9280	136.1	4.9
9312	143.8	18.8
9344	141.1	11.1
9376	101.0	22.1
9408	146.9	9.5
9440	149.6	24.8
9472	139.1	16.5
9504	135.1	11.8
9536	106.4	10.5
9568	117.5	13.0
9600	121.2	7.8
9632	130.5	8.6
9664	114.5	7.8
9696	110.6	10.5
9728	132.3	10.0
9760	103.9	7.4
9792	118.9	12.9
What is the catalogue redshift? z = 0.142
